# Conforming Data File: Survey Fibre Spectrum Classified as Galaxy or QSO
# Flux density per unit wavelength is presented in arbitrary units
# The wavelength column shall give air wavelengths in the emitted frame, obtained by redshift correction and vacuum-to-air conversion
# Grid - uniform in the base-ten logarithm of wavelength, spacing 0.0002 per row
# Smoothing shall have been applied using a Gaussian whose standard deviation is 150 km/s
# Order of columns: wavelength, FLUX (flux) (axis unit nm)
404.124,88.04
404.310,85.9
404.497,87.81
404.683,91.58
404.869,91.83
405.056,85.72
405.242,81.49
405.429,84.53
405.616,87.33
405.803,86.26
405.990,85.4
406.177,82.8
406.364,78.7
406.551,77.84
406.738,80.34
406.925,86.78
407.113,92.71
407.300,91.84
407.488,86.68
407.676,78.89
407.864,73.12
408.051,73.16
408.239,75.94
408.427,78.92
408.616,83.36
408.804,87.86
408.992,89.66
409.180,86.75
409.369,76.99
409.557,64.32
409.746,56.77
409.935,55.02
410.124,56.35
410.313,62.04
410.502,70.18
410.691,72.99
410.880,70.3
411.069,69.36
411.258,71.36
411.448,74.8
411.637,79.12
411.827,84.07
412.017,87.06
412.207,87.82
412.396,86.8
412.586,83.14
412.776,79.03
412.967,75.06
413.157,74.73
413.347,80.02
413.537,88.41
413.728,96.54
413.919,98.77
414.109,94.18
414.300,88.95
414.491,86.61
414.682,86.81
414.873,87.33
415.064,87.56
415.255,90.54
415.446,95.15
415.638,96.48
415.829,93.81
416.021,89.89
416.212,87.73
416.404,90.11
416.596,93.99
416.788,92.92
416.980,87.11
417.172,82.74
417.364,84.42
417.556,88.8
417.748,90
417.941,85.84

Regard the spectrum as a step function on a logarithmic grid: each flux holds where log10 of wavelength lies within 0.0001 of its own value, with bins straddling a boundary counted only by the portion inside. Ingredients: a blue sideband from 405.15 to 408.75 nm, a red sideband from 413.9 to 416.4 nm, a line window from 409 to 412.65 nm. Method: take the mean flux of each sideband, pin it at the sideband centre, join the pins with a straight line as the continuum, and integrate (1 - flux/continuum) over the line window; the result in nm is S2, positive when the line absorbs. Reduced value 0.54 nm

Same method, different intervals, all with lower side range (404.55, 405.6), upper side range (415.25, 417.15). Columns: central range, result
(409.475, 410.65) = 0.366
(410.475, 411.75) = 0.237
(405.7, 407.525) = 0.058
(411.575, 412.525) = 0.050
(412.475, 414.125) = 0.095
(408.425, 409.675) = 0.110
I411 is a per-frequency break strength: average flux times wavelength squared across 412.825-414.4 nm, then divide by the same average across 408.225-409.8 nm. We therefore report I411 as 1.13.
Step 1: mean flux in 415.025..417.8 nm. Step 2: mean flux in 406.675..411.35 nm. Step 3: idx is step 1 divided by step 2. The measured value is 1.19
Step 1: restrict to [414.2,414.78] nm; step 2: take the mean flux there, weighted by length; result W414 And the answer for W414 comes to 87.4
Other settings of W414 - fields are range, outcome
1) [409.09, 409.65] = 76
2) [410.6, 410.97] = 71.7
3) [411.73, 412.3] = 86.2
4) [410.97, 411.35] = 70.5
